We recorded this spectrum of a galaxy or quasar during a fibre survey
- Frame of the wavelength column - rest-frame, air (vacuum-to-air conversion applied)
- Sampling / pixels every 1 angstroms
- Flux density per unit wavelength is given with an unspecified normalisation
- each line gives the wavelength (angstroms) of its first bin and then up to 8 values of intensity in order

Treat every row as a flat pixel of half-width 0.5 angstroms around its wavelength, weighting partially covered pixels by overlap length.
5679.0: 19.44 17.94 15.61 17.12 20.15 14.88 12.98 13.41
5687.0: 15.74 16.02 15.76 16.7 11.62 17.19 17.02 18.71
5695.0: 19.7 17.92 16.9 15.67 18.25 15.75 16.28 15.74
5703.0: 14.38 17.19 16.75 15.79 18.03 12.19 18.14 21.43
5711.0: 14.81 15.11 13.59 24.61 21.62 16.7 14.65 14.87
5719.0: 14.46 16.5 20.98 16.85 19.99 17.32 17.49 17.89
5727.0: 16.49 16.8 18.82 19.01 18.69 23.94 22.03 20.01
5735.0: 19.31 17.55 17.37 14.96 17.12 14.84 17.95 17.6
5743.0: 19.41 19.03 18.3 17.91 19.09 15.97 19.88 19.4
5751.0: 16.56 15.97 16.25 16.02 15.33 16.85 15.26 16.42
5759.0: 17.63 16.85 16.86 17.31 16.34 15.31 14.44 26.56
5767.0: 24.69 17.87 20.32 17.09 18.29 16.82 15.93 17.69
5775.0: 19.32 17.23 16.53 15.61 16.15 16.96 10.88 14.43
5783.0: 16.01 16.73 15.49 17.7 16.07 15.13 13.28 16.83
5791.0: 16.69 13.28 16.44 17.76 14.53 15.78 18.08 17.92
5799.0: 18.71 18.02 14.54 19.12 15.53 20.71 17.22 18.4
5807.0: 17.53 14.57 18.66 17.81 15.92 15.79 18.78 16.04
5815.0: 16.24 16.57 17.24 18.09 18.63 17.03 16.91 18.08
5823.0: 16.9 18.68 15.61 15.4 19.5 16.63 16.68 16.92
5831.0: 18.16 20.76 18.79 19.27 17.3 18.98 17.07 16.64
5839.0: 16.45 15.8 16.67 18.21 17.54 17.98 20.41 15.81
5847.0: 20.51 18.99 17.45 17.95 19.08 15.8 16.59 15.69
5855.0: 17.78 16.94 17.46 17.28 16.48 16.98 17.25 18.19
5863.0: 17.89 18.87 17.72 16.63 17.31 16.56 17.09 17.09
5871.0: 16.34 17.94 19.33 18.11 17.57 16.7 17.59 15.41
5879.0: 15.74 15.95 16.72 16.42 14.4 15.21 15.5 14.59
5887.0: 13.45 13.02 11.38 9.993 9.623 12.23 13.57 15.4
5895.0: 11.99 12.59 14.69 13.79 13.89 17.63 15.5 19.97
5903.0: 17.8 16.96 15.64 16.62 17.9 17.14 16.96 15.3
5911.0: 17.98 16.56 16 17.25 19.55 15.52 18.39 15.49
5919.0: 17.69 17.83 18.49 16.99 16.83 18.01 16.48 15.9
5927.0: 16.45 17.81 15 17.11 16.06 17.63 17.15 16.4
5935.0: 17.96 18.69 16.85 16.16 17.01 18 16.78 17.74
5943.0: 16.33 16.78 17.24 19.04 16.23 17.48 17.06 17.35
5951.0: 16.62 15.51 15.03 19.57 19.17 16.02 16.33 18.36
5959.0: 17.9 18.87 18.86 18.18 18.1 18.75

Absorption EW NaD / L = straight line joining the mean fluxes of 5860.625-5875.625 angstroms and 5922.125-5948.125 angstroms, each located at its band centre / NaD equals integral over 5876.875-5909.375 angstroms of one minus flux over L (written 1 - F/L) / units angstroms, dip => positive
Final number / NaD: 4.5 angstroms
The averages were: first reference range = 17.6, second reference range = 17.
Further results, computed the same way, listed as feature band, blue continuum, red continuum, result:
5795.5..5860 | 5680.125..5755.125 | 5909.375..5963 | -0.9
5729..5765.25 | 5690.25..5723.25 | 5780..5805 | -2.2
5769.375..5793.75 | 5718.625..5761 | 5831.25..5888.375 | 2.0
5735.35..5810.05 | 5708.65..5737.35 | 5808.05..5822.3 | 2.4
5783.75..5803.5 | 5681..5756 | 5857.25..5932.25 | 0.5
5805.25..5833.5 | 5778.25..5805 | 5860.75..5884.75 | -1.5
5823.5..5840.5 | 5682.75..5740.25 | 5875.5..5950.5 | -1.0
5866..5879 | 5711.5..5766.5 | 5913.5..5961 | 0.2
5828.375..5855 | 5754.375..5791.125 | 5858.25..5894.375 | -2.5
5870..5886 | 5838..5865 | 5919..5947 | 0.8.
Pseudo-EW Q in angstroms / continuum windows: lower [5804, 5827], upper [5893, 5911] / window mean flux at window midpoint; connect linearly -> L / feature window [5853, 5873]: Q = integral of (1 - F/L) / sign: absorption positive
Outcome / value -0.97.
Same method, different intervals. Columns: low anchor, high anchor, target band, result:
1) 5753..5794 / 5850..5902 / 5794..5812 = -0.8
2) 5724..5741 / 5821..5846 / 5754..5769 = 0.3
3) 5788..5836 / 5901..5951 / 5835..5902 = 3.3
